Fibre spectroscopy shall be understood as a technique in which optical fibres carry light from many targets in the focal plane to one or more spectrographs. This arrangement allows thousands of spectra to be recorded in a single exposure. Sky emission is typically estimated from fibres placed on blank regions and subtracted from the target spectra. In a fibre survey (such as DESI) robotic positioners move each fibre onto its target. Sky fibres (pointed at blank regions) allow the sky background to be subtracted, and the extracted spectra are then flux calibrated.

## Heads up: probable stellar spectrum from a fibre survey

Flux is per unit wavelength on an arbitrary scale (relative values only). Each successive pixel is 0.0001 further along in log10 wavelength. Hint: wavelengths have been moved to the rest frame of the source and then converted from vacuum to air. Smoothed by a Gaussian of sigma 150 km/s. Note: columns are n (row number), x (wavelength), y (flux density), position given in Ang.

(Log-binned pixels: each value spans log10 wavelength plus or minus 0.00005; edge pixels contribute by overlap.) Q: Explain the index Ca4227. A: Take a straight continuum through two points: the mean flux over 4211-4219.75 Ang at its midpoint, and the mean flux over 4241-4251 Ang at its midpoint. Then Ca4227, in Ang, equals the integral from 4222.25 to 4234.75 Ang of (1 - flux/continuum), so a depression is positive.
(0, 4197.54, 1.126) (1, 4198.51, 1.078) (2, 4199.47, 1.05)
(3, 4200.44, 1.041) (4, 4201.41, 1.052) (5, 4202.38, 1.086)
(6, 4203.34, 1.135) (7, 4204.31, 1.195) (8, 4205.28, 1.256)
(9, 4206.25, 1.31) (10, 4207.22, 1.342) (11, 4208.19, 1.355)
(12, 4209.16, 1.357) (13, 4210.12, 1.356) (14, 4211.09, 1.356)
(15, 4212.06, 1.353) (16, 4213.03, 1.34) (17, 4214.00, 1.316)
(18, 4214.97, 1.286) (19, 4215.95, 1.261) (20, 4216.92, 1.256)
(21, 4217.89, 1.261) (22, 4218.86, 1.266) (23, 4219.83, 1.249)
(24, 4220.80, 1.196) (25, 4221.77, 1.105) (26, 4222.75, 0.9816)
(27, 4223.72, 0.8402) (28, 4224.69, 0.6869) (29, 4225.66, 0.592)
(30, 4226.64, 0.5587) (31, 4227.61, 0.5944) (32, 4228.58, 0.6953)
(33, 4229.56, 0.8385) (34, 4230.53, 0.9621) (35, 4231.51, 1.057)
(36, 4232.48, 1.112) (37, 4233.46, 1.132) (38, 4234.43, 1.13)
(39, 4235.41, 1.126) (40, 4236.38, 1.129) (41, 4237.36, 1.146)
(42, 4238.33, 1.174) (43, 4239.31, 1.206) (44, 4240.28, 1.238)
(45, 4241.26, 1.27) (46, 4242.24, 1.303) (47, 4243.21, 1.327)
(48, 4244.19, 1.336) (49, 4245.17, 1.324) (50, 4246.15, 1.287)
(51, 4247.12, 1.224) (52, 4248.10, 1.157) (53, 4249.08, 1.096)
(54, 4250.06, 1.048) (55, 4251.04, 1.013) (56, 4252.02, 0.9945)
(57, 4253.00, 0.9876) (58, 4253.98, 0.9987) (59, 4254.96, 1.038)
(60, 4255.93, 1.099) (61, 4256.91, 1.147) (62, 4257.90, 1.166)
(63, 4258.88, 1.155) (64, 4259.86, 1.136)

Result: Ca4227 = 4.0 Ang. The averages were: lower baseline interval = 1.29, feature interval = 0.856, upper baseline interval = 1.23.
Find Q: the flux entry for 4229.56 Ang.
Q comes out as 0.8385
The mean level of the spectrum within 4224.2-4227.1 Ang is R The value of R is 0.613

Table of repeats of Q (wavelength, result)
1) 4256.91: 1.147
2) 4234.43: 1.13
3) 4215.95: 1.261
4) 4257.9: 1.166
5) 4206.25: 1.31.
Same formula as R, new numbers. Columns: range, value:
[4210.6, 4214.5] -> 1.34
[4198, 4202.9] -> 1.06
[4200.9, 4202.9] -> 1.07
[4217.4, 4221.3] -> 1.24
